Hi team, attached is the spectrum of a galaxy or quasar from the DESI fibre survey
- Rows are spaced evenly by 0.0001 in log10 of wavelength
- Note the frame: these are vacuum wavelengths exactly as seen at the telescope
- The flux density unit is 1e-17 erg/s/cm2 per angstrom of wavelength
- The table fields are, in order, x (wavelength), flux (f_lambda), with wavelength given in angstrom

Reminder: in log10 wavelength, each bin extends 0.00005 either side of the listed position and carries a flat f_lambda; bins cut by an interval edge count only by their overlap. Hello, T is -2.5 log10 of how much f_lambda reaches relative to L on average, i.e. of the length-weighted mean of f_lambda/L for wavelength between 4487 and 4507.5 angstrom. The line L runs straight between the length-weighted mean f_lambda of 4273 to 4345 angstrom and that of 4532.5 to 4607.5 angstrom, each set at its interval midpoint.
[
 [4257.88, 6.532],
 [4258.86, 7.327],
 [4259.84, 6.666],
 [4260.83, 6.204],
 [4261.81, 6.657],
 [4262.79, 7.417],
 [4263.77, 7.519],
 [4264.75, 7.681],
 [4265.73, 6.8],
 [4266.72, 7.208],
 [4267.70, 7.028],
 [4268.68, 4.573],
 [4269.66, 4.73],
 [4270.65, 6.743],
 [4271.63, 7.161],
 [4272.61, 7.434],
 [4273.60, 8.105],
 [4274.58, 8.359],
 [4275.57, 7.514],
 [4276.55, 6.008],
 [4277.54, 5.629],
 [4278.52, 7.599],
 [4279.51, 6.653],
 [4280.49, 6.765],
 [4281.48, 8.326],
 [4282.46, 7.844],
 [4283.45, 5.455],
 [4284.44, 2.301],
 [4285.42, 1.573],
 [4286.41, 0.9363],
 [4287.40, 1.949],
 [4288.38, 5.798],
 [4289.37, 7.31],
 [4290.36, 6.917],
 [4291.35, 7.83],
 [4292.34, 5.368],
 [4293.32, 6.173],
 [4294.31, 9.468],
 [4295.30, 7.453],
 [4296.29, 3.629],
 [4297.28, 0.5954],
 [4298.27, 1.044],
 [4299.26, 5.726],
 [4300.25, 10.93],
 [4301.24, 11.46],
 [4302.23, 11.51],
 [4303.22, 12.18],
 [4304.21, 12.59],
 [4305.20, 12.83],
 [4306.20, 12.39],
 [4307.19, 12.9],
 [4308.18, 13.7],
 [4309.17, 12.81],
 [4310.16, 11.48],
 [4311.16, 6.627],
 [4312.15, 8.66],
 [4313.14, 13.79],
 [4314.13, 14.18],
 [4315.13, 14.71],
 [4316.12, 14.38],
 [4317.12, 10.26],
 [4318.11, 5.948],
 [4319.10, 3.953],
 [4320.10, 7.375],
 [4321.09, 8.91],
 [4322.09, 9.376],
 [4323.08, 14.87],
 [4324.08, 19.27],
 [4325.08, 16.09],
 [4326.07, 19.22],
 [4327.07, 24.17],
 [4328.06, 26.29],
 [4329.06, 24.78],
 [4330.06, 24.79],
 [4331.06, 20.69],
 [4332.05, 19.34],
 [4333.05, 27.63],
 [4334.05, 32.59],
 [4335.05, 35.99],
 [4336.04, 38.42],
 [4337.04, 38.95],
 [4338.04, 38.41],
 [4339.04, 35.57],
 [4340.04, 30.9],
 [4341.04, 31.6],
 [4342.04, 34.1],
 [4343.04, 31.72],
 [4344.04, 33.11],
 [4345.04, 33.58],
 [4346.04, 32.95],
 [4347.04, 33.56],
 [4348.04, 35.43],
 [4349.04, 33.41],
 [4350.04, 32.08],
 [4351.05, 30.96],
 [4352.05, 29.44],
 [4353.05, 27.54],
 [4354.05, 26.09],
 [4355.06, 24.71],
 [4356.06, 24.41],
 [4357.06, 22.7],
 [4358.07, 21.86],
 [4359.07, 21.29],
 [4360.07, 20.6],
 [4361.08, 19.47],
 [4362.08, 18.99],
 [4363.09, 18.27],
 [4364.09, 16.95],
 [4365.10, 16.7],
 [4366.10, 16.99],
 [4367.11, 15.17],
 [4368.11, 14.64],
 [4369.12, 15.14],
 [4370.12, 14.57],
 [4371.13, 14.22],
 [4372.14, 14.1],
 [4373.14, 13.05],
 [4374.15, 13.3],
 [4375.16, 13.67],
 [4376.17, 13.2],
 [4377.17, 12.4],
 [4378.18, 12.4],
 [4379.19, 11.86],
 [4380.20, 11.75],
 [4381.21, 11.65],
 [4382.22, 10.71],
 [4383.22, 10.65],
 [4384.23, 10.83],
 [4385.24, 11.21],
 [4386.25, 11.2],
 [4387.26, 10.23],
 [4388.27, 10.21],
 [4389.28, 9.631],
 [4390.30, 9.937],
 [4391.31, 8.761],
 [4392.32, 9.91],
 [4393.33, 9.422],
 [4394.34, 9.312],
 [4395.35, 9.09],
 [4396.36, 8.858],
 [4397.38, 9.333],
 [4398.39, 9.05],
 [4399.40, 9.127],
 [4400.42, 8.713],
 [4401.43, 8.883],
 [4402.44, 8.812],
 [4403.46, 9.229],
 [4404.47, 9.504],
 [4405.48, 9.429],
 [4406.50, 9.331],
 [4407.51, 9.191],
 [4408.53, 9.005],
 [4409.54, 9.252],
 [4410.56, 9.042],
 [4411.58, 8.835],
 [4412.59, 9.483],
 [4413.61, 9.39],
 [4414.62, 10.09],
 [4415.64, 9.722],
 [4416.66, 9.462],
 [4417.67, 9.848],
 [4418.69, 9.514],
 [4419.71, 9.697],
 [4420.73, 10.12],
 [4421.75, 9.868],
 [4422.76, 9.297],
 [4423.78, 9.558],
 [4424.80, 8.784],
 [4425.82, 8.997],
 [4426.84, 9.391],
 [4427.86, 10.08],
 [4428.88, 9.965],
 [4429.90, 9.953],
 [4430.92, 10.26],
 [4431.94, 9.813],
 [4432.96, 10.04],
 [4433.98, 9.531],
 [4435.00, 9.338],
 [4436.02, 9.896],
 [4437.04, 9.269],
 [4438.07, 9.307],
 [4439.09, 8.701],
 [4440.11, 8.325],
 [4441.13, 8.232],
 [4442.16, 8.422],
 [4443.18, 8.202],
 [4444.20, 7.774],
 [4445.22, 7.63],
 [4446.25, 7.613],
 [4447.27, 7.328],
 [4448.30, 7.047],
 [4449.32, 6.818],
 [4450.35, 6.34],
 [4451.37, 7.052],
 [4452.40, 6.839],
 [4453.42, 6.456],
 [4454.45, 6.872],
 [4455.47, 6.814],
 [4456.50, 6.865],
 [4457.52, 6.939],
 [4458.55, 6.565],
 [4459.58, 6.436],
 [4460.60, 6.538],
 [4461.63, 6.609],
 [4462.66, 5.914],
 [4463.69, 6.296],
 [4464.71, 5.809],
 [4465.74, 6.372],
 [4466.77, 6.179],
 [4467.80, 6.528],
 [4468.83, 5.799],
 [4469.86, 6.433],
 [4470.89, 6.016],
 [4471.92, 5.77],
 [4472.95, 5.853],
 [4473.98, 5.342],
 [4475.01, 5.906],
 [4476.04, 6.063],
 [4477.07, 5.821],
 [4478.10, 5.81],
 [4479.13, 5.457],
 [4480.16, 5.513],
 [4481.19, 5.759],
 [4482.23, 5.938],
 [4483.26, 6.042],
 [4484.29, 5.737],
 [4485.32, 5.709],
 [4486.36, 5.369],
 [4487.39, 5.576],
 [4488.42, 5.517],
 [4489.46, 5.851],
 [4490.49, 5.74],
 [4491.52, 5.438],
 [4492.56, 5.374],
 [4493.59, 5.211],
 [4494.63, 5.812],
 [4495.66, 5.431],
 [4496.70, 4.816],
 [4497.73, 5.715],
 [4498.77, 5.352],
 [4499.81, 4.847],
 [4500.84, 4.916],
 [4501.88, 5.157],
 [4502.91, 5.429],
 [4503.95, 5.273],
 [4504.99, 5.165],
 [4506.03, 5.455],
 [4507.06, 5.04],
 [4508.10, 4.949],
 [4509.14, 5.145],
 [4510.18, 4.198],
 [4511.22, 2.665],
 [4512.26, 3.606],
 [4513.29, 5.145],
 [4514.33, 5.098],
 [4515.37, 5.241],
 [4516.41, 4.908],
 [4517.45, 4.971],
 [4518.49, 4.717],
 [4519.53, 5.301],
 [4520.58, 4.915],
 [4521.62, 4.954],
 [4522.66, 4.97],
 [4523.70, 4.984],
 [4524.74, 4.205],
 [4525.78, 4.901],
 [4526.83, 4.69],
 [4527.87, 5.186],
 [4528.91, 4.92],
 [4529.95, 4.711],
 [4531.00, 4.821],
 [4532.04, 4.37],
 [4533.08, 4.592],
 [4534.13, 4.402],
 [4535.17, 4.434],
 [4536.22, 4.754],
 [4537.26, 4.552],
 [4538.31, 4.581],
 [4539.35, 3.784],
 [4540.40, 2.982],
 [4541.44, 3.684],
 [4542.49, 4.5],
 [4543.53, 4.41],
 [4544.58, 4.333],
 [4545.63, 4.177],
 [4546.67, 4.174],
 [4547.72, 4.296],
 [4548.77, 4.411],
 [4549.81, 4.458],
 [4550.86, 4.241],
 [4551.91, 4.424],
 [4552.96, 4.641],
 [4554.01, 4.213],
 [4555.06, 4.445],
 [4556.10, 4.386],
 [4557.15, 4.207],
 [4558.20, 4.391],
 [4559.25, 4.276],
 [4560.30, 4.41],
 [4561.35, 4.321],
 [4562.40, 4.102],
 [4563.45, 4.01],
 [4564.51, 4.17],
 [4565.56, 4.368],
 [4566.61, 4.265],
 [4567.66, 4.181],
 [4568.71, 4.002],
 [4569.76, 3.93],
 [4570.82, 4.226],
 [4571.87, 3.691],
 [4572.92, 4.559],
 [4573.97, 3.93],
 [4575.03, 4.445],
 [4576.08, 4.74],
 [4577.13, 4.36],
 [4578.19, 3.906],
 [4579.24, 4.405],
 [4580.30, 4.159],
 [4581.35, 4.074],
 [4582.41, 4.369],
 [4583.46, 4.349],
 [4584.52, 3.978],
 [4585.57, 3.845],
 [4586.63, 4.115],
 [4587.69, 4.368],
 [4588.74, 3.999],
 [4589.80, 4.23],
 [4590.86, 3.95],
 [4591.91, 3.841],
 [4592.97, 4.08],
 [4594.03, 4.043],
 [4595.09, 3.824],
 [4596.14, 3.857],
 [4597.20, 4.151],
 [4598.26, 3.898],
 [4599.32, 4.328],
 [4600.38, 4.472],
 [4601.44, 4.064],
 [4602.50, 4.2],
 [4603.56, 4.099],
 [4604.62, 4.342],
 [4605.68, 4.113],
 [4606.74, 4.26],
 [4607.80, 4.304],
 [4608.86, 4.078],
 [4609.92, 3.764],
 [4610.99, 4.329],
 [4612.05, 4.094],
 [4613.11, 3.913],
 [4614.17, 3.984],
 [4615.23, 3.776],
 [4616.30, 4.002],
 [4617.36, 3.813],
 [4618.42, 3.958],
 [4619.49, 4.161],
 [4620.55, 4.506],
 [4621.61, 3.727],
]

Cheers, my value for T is 0.297 mag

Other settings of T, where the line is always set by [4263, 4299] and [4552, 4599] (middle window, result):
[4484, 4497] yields -0.176 mag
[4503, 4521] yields -0.061 mag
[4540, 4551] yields 0.049 mag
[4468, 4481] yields -0.216 mag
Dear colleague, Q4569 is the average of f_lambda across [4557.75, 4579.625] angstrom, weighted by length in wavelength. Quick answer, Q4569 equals 4.22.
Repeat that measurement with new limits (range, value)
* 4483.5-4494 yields 5.57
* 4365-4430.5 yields 10.6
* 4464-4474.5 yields 6.02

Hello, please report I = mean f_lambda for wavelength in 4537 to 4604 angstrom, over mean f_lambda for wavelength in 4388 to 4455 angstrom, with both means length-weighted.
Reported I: 0.5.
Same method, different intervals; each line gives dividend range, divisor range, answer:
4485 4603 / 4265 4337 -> 0.40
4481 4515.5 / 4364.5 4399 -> 0.44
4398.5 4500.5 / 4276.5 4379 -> 0.45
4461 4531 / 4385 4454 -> 0.59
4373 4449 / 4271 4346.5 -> 0.67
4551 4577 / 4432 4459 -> 0.54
